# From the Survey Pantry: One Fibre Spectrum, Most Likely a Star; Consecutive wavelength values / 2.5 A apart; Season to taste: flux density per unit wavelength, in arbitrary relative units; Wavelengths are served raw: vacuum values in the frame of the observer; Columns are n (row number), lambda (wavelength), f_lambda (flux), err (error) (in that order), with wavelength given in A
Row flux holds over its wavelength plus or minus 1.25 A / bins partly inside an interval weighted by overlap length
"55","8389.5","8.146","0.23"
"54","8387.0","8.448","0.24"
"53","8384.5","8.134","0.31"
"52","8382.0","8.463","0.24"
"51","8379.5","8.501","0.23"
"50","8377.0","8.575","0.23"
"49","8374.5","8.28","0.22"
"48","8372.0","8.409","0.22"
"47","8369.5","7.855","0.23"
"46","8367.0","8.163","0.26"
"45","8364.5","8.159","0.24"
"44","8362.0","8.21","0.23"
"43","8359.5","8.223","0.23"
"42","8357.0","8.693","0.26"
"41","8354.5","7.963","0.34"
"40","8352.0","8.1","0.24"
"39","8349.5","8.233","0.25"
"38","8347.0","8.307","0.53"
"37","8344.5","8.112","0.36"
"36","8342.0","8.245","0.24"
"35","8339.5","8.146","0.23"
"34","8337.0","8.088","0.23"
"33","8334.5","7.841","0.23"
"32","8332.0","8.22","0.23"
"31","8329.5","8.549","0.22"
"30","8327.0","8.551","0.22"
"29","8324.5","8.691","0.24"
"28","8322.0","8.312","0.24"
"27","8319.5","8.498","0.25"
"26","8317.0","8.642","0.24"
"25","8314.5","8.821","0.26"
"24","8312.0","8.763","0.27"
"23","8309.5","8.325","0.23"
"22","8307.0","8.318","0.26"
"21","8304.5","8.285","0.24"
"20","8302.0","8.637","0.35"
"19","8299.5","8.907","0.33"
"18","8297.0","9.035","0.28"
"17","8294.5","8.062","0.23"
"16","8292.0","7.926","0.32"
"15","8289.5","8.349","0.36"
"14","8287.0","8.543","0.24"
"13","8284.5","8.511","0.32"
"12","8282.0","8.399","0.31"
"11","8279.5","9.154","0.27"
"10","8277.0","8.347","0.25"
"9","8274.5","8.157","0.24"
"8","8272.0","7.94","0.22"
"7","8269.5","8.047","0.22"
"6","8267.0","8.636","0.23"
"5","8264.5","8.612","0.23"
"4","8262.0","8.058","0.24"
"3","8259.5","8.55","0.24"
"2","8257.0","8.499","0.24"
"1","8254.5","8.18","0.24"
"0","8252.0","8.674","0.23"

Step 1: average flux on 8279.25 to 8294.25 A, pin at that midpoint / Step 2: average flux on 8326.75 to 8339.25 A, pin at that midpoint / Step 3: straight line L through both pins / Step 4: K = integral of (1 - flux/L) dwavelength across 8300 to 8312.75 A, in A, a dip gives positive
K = -0.23 A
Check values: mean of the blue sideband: 8.41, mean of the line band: 8.48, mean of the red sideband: 8.22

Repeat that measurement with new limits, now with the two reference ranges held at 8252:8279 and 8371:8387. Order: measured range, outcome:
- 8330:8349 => 0.5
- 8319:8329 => -0.2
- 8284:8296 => 0.1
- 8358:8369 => 0.3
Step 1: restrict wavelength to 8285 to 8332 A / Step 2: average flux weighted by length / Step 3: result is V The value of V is 8.5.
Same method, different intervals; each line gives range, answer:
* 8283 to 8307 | 8.46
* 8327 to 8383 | 8.25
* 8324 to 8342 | 8.28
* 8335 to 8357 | 8.17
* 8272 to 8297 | 8.39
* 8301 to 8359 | 8.36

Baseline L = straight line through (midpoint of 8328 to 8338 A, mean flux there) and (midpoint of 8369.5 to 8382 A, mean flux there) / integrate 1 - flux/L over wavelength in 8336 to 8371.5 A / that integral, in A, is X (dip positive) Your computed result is 0.4 A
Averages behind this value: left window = 8.19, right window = 8.38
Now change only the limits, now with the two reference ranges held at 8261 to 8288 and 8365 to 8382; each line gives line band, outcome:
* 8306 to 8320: -0.3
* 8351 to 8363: 0.1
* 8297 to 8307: -0.3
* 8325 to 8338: 0.1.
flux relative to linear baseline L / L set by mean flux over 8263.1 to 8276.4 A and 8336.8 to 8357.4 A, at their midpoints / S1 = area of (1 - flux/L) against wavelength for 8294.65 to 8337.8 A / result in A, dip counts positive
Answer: -1.4 A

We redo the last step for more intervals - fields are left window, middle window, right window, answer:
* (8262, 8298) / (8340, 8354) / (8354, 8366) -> 0.2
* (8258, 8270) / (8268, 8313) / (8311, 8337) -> 0.0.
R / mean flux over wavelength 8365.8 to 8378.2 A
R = 8.26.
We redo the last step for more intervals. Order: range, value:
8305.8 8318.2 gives 8.57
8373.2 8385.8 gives 8.39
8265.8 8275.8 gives 8.19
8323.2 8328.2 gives 8.62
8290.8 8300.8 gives 8.49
